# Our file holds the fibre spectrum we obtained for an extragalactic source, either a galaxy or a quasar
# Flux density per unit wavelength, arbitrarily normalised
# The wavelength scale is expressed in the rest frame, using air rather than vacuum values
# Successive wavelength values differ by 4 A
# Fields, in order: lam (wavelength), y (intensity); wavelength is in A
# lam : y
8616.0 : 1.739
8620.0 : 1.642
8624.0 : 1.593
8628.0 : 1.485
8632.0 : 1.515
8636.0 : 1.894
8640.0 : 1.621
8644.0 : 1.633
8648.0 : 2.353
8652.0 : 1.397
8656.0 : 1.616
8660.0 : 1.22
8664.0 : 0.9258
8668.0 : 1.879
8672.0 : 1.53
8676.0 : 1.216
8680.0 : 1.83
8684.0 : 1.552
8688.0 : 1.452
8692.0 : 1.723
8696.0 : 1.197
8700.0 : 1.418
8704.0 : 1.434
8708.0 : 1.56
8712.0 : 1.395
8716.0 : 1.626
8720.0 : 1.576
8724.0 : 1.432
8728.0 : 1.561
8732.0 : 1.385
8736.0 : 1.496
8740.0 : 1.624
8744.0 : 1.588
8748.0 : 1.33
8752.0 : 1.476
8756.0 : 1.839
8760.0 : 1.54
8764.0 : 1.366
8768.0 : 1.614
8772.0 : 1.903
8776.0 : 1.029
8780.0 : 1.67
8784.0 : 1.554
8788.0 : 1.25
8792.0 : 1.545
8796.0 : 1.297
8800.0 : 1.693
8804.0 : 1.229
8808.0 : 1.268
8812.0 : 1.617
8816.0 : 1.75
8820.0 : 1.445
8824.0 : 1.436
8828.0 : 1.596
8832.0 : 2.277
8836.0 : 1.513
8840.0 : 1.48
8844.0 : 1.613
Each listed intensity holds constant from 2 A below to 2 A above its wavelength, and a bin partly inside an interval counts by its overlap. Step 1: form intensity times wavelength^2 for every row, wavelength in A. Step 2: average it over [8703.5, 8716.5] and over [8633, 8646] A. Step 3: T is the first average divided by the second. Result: 0.90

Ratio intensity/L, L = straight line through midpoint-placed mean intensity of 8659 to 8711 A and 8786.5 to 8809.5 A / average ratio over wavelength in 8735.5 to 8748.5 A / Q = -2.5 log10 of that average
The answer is -0.08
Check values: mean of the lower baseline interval 1.46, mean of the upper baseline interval 1.39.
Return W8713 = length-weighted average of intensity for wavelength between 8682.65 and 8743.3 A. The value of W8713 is 1.5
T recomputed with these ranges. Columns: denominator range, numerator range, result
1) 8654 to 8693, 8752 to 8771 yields 1.09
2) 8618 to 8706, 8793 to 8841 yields 1.04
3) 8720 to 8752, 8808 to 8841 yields 1.11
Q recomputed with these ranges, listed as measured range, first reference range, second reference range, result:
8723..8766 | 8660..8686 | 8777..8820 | -0.03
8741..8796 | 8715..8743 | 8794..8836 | 0.02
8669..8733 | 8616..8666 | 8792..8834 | 0.05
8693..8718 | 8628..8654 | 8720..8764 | 0.10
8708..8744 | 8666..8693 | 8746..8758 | 0.03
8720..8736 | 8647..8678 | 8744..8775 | 0.04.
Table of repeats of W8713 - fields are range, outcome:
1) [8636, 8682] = 1.58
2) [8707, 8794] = 1.52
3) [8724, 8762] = 1.53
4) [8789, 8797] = 1.42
